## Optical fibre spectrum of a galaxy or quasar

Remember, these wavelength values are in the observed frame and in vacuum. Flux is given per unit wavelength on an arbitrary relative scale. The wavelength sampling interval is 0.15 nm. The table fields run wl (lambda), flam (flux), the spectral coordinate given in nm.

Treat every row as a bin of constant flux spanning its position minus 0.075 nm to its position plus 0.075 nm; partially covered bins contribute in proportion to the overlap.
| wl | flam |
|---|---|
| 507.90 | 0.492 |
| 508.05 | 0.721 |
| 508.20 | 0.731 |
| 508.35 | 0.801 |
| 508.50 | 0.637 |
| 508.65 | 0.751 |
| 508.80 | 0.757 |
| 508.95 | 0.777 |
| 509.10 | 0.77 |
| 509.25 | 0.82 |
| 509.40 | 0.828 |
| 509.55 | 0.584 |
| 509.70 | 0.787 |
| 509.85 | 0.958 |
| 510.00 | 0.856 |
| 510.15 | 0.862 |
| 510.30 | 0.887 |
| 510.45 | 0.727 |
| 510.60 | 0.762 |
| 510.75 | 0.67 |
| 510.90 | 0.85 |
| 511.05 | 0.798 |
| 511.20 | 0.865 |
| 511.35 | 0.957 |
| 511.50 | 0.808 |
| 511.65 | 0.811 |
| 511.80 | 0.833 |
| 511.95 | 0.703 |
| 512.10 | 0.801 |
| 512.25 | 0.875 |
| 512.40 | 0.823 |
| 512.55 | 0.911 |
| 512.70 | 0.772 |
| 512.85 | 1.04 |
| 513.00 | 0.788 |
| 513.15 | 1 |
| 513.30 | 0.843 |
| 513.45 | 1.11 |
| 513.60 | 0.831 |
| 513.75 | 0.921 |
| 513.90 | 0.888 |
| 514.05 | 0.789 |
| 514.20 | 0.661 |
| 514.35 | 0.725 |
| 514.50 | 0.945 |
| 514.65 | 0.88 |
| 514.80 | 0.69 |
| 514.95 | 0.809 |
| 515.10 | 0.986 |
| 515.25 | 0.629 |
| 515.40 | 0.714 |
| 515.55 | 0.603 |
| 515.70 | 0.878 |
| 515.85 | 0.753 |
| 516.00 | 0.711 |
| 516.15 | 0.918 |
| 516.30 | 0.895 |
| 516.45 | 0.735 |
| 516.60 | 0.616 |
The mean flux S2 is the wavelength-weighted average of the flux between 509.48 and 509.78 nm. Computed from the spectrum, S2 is 0.692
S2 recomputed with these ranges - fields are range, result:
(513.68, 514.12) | 0.866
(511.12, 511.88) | 0.853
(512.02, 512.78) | 0.837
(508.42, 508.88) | 0.717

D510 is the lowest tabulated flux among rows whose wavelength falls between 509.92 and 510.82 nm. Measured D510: 0.67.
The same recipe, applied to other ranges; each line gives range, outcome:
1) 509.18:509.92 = 0.584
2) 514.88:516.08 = 0.603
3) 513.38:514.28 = 0.661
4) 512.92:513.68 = 0.788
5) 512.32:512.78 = 0.772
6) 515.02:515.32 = 0.629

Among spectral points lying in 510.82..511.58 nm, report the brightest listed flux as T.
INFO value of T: 0.957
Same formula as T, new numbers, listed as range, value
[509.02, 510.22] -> 0.958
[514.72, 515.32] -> 0.986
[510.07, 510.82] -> 0.887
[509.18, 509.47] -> 0.828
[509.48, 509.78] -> 0.787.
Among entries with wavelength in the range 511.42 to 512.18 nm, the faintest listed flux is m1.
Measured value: 0.703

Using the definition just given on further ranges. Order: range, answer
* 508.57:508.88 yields 0.751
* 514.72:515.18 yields 0.69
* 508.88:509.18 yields 0.77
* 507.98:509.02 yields 0.637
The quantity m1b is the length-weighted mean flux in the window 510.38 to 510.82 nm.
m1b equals 0.72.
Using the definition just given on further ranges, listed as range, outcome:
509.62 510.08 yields 0.864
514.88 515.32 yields 0.81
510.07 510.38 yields 0.872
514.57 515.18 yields 0.84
